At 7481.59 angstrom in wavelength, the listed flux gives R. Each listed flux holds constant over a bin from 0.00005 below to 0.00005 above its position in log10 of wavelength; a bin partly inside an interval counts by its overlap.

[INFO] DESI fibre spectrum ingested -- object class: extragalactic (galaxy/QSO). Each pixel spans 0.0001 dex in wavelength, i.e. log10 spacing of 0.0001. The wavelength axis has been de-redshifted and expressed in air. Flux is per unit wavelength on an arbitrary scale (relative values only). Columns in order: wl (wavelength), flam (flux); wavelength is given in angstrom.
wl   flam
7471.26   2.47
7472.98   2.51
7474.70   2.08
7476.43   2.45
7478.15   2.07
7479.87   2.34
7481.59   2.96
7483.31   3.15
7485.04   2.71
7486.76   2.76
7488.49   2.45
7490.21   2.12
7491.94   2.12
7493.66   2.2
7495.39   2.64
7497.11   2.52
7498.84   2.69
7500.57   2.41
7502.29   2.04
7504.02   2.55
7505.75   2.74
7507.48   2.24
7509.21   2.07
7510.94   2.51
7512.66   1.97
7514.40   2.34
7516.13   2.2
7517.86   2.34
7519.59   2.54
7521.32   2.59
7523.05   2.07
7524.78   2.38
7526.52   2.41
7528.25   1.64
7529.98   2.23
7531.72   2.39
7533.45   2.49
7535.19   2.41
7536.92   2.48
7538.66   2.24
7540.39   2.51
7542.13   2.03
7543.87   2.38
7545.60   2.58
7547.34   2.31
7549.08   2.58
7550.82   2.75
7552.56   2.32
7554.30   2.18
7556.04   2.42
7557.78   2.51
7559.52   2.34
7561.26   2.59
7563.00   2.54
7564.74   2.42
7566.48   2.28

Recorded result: 2.96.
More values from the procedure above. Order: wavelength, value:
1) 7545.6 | 2.58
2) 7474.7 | 2.08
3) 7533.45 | 2.49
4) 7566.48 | 2.28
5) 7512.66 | 1.97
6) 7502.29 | 2.04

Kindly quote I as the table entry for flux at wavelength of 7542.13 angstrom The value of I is 2.03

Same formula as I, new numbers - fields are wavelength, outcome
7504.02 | 2.55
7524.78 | 2.38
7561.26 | 2.59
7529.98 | 2.23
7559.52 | 2.34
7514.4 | 2.34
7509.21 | 2.07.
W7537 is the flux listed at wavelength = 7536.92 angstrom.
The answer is 2.48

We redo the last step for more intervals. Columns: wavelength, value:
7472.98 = 2.51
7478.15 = 2.07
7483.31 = 3.15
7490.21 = 2.12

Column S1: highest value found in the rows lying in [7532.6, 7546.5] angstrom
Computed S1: 2.58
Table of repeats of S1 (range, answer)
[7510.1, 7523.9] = 2.59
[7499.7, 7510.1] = 2.74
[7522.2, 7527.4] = 2.41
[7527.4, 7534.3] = 2.49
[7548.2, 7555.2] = 2.75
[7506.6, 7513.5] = 2.51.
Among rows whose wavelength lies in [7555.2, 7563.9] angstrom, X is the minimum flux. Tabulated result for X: 2.34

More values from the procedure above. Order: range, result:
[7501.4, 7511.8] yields 2.04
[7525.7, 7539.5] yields 1.64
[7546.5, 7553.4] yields 2.31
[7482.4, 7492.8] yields 2.12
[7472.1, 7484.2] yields 2.07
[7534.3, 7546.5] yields 2.03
